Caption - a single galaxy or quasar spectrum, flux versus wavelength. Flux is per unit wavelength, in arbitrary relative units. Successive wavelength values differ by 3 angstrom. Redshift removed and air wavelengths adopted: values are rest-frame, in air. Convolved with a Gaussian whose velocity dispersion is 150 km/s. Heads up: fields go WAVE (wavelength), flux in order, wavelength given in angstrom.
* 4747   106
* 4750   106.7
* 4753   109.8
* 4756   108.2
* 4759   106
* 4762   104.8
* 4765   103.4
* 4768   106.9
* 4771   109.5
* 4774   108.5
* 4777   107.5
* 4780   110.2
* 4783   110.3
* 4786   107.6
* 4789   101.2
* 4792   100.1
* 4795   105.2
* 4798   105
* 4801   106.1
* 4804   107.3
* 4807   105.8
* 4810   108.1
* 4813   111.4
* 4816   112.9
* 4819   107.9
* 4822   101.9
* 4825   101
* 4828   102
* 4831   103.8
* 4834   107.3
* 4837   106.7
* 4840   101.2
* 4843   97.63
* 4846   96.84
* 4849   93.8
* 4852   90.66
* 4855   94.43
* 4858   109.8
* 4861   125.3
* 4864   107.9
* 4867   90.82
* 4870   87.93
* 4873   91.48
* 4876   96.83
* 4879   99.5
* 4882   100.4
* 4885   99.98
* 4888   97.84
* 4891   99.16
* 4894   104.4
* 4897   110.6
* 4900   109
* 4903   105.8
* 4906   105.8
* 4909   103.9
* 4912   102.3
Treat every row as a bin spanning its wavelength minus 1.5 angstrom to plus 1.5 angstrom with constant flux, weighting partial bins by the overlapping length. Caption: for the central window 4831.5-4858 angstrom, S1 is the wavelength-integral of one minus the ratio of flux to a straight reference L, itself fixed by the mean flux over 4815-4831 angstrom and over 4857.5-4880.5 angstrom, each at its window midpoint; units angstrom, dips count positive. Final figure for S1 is 0.9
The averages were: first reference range 105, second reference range 101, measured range 99.4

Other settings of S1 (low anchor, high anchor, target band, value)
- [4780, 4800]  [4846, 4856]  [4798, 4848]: -2.96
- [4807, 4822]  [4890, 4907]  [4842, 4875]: 2.64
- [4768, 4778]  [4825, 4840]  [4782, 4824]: -0.06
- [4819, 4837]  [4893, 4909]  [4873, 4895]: 1.48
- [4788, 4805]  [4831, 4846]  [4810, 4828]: -0.58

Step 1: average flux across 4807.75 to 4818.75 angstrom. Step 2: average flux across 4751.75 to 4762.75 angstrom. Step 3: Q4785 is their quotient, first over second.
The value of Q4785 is 1.0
